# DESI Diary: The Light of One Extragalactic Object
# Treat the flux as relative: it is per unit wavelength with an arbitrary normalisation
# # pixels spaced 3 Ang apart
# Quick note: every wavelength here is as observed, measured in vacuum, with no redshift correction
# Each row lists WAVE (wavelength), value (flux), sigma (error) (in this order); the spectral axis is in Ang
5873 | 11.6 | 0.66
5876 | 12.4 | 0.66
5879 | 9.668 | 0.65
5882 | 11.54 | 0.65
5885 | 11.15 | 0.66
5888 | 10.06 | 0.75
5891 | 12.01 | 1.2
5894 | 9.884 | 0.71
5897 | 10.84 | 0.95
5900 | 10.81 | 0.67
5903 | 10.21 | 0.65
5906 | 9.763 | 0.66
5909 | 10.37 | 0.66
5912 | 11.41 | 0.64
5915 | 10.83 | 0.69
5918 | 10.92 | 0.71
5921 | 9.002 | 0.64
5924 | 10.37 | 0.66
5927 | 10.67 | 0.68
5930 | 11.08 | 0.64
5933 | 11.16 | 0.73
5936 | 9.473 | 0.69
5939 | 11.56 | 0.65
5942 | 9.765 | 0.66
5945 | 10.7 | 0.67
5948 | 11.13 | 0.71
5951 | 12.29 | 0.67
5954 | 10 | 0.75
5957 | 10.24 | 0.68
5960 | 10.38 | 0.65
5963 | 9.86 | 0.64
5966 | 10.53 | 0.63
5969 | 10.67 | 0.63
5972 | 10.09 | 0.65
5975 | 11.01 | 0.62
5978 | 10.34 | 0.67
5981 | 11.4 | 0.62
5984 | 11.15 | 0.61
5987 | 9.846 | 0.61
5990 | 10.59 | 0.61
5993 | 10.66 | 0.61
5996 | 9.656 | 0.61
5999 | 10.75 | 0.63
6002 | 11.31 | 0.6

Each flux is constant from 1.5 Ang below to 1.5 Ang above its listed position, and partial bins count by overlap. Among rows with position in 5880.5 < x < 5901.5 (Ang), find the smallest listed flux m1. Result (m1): 9.884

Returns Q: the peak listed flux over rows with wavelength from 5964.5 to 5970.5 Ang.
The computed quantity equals 10.67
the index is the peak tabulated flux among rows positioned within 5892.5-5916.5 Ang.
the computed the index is 11.41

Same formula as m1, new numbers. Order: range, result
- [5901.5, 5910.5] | 9.763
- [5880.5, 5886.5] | 11.15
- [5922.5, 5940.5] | 9.473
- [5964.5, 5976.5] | 10.09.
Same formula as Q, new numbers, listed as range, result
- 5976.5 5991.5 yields 11.4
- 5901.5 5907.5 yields 10.21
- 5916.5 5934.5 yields 11.16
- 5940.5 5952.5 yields 12.29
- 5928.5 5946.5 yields 11.56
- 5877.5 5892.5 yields 12.01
